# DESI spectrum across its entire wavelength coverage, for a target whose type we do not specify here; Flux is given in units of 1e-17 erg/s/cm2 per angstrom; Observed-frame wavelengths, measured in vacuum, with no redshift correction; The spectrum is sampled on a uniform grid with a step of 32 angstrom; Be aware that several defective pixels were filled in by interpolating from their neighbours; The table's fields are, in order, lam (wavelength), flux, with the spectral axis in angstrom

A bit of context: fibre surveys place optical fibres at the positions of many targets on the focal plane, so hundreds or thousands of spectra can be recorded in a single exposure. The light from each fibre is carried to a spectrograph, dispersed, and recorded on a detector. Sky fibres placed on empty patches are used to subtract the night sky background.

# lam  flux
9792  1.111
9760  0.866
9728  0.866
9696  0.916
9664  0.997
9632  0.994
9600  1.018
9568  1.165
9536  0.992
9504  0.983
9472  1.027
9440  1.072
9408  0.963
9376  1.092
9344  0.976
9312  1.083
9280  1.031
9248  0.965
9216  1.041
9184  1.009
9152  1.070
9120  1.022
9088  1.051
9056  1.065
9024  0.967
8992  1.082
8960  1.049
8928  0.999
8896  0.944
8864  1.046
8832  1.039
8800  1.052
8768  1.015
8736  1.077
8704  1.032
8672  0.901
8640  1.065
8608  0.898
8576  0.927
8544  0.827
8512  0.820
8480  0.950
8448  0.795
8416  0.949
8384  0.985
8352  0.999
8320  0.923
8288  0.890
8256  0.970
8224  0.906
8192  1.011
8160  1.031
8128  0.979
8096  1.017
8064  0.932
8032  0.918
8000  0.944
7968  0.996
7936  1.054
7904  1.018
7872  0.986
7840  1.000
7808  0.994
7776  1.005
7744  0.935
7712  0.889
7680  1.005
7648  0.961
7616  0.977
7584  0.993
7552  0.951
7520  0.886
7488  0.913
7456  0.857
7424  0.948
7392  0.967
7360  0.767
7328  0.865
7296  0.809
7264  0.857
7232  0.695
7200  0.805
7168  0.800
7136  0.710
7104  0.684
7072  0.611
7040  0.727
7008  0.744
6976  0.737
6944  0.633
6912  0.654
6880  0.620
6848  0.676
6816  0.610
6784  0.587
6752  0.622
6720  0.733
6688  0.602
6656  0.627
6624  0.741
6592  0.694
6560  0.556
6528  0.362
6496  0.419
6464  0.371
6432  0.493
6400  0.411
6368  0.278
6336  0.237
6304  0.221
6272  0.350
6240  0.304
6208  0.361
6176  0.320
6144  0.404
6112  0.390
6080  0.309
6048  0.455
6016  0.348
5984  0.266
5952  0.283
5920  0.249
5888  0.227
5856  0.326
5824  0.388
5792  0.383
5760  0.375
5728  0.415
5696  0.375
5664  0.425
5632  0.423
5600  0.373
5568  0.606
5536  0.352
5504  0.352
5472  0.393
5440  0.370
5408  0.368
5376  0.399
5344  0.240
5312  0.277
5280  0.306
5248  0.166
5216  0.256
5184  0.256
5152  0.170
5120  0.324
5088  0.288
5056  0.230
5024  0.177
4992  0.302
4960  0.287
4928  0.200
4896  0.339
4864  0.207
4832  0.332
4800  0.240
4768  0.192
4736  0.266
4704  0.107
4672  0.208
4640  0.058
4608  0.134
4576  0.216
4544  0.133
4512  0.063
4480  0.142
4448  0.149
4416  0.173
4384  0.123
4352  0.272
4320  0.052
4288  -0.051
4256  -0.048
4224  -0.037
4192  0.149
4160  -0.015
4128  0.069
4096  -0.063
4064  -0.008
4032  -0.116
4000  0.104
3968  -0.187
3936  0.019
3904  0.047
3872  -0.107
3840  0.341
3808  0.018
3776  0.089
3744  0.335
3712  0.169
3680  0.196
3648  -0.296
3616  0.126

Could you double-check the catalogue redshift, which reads 0.65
